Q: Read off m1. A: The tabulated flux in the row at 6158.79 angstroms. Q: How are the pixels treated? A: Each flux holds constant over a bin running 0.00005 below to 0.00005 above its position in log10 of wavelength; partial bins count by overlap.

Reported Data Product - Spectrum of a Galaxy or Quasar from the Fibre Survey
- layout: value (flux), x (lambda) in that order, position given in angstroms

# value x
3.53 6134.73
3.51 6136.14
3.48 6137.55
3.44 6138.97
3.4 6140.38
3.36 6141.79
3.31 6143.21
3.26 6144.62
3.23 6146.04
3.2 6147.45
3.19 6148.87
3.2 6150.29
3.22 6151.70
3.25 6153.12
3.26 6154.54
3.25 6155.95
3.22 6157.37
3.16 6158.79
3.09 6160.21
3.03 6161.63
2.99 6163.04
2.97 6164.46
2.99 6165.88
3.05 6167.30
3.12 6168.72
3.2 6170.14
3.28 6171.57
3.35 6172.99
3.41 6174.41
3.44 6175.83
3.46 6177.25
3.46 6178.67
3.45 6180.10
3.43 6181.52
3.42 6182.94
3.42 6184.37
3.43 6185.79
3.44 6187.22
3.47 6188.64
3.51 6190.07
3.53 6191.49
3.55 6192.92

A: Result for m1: 3.16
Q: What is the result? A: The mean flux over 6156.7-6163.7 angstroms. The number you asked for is 3.1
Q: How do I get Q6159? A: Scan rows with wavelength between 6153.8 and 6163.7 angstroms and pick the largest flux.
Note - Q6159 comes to 3.26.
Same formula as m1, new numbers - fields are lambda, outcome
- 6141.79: 3.36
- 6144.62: 3.26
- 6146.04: 3.23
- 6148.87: 3.19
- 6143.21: 3.31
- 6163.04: 2.99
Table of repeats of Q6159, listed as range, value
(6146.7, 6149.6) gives 3.2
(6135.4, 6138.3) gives 3.51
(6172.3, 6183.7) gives 3.46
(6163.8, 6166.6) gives 2.99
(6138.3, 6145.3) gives 3.44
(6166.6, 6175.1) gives 3.41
